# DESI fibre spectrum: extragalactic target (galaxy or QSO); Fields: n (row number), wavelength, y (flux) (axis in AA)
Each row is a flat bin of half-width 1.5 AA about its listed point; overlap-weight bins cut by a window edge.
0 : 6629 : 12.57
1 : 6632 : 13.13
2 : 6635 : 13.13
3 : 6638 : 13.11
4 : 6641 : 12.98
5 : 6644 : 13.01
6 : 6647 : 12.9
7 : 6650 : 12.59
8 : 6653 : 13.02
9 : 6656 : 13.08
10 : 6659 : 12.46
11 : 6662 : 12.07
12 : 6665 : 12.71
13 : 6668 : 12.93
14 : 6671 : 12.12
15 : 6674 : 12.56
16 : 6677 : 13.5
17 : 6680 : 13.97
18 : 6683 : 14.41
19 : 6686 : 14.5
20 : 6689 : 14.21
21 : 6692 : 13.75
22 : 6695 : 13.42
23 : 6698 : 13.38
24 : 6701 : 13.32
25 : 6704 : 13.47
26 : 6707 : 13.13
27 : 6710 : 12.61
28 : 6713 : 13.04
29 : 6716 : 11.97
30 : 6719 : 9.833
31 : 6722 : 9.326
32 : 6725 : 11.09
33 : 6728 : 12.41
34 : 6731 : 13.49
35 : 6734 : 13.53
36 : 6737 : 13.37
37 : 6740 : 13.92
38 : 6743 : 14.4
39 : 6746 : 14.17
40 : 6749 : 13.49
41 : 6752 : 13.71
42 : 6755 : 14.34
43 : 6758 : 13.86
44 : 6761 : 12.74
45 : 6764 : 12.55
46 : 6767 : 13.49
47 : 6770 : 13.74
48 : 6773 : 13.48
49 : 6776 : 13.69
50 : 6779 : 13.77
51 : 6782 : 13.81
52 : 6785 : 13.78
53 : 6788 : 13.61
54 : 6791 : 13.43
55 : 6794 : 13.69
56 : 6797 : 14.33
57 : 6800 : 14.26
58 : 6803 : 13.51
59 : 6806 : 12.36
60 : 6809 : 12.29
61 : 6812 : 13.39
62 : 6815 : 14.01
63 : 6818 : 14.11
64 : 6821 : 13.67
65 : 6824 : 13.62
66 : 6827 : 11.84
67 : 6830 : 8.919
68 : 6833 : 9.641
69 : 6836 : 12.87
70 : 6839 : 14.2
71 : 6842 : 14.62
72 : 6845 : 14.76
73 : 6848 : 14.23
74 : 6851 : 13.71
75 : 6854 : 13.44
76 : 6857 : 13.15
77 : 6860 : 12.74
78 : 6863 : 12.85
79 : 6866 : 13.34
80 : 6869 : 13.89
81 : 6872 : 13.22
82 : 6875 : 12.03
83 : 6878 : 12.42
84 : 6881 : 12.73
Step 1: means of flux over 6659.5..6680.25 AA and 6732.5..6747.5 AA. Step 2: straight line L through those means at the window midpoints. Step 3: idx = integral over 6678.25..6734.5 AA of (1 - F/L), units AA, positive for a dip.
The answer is 1.8 AA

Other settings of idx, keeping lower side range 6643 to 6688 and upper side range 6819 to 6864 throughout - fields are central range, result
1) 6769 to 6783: -0.7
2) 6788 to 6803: -1.0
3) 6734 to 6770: -1.7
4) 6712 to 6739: 2.1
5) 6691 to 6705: -0.4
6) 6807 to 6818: -0.3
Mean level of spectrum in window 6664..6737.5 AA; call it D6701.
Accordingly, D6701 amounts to 12.9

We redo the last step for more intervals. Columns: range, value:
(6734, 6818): 13.6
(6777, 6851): 13.3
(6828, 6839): 11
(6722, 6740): 12.6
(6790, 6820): 13.5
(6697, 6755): 12.9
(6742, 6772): 13.6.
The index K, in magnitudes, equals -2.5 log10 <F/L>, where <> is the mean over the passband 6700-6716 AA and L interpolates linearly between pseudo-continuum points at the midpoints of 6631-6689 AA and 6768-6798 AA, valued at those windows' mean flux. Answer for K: 0.03 mag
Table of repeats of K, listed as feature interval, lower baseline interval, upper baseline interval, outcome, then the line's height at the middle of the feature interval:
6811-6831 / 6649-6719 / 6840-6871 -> 0.06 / 13.6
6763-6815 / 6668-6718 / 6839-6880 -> -0.01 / 13.4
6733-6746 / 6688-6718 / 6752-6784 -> -0.04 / 13.4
